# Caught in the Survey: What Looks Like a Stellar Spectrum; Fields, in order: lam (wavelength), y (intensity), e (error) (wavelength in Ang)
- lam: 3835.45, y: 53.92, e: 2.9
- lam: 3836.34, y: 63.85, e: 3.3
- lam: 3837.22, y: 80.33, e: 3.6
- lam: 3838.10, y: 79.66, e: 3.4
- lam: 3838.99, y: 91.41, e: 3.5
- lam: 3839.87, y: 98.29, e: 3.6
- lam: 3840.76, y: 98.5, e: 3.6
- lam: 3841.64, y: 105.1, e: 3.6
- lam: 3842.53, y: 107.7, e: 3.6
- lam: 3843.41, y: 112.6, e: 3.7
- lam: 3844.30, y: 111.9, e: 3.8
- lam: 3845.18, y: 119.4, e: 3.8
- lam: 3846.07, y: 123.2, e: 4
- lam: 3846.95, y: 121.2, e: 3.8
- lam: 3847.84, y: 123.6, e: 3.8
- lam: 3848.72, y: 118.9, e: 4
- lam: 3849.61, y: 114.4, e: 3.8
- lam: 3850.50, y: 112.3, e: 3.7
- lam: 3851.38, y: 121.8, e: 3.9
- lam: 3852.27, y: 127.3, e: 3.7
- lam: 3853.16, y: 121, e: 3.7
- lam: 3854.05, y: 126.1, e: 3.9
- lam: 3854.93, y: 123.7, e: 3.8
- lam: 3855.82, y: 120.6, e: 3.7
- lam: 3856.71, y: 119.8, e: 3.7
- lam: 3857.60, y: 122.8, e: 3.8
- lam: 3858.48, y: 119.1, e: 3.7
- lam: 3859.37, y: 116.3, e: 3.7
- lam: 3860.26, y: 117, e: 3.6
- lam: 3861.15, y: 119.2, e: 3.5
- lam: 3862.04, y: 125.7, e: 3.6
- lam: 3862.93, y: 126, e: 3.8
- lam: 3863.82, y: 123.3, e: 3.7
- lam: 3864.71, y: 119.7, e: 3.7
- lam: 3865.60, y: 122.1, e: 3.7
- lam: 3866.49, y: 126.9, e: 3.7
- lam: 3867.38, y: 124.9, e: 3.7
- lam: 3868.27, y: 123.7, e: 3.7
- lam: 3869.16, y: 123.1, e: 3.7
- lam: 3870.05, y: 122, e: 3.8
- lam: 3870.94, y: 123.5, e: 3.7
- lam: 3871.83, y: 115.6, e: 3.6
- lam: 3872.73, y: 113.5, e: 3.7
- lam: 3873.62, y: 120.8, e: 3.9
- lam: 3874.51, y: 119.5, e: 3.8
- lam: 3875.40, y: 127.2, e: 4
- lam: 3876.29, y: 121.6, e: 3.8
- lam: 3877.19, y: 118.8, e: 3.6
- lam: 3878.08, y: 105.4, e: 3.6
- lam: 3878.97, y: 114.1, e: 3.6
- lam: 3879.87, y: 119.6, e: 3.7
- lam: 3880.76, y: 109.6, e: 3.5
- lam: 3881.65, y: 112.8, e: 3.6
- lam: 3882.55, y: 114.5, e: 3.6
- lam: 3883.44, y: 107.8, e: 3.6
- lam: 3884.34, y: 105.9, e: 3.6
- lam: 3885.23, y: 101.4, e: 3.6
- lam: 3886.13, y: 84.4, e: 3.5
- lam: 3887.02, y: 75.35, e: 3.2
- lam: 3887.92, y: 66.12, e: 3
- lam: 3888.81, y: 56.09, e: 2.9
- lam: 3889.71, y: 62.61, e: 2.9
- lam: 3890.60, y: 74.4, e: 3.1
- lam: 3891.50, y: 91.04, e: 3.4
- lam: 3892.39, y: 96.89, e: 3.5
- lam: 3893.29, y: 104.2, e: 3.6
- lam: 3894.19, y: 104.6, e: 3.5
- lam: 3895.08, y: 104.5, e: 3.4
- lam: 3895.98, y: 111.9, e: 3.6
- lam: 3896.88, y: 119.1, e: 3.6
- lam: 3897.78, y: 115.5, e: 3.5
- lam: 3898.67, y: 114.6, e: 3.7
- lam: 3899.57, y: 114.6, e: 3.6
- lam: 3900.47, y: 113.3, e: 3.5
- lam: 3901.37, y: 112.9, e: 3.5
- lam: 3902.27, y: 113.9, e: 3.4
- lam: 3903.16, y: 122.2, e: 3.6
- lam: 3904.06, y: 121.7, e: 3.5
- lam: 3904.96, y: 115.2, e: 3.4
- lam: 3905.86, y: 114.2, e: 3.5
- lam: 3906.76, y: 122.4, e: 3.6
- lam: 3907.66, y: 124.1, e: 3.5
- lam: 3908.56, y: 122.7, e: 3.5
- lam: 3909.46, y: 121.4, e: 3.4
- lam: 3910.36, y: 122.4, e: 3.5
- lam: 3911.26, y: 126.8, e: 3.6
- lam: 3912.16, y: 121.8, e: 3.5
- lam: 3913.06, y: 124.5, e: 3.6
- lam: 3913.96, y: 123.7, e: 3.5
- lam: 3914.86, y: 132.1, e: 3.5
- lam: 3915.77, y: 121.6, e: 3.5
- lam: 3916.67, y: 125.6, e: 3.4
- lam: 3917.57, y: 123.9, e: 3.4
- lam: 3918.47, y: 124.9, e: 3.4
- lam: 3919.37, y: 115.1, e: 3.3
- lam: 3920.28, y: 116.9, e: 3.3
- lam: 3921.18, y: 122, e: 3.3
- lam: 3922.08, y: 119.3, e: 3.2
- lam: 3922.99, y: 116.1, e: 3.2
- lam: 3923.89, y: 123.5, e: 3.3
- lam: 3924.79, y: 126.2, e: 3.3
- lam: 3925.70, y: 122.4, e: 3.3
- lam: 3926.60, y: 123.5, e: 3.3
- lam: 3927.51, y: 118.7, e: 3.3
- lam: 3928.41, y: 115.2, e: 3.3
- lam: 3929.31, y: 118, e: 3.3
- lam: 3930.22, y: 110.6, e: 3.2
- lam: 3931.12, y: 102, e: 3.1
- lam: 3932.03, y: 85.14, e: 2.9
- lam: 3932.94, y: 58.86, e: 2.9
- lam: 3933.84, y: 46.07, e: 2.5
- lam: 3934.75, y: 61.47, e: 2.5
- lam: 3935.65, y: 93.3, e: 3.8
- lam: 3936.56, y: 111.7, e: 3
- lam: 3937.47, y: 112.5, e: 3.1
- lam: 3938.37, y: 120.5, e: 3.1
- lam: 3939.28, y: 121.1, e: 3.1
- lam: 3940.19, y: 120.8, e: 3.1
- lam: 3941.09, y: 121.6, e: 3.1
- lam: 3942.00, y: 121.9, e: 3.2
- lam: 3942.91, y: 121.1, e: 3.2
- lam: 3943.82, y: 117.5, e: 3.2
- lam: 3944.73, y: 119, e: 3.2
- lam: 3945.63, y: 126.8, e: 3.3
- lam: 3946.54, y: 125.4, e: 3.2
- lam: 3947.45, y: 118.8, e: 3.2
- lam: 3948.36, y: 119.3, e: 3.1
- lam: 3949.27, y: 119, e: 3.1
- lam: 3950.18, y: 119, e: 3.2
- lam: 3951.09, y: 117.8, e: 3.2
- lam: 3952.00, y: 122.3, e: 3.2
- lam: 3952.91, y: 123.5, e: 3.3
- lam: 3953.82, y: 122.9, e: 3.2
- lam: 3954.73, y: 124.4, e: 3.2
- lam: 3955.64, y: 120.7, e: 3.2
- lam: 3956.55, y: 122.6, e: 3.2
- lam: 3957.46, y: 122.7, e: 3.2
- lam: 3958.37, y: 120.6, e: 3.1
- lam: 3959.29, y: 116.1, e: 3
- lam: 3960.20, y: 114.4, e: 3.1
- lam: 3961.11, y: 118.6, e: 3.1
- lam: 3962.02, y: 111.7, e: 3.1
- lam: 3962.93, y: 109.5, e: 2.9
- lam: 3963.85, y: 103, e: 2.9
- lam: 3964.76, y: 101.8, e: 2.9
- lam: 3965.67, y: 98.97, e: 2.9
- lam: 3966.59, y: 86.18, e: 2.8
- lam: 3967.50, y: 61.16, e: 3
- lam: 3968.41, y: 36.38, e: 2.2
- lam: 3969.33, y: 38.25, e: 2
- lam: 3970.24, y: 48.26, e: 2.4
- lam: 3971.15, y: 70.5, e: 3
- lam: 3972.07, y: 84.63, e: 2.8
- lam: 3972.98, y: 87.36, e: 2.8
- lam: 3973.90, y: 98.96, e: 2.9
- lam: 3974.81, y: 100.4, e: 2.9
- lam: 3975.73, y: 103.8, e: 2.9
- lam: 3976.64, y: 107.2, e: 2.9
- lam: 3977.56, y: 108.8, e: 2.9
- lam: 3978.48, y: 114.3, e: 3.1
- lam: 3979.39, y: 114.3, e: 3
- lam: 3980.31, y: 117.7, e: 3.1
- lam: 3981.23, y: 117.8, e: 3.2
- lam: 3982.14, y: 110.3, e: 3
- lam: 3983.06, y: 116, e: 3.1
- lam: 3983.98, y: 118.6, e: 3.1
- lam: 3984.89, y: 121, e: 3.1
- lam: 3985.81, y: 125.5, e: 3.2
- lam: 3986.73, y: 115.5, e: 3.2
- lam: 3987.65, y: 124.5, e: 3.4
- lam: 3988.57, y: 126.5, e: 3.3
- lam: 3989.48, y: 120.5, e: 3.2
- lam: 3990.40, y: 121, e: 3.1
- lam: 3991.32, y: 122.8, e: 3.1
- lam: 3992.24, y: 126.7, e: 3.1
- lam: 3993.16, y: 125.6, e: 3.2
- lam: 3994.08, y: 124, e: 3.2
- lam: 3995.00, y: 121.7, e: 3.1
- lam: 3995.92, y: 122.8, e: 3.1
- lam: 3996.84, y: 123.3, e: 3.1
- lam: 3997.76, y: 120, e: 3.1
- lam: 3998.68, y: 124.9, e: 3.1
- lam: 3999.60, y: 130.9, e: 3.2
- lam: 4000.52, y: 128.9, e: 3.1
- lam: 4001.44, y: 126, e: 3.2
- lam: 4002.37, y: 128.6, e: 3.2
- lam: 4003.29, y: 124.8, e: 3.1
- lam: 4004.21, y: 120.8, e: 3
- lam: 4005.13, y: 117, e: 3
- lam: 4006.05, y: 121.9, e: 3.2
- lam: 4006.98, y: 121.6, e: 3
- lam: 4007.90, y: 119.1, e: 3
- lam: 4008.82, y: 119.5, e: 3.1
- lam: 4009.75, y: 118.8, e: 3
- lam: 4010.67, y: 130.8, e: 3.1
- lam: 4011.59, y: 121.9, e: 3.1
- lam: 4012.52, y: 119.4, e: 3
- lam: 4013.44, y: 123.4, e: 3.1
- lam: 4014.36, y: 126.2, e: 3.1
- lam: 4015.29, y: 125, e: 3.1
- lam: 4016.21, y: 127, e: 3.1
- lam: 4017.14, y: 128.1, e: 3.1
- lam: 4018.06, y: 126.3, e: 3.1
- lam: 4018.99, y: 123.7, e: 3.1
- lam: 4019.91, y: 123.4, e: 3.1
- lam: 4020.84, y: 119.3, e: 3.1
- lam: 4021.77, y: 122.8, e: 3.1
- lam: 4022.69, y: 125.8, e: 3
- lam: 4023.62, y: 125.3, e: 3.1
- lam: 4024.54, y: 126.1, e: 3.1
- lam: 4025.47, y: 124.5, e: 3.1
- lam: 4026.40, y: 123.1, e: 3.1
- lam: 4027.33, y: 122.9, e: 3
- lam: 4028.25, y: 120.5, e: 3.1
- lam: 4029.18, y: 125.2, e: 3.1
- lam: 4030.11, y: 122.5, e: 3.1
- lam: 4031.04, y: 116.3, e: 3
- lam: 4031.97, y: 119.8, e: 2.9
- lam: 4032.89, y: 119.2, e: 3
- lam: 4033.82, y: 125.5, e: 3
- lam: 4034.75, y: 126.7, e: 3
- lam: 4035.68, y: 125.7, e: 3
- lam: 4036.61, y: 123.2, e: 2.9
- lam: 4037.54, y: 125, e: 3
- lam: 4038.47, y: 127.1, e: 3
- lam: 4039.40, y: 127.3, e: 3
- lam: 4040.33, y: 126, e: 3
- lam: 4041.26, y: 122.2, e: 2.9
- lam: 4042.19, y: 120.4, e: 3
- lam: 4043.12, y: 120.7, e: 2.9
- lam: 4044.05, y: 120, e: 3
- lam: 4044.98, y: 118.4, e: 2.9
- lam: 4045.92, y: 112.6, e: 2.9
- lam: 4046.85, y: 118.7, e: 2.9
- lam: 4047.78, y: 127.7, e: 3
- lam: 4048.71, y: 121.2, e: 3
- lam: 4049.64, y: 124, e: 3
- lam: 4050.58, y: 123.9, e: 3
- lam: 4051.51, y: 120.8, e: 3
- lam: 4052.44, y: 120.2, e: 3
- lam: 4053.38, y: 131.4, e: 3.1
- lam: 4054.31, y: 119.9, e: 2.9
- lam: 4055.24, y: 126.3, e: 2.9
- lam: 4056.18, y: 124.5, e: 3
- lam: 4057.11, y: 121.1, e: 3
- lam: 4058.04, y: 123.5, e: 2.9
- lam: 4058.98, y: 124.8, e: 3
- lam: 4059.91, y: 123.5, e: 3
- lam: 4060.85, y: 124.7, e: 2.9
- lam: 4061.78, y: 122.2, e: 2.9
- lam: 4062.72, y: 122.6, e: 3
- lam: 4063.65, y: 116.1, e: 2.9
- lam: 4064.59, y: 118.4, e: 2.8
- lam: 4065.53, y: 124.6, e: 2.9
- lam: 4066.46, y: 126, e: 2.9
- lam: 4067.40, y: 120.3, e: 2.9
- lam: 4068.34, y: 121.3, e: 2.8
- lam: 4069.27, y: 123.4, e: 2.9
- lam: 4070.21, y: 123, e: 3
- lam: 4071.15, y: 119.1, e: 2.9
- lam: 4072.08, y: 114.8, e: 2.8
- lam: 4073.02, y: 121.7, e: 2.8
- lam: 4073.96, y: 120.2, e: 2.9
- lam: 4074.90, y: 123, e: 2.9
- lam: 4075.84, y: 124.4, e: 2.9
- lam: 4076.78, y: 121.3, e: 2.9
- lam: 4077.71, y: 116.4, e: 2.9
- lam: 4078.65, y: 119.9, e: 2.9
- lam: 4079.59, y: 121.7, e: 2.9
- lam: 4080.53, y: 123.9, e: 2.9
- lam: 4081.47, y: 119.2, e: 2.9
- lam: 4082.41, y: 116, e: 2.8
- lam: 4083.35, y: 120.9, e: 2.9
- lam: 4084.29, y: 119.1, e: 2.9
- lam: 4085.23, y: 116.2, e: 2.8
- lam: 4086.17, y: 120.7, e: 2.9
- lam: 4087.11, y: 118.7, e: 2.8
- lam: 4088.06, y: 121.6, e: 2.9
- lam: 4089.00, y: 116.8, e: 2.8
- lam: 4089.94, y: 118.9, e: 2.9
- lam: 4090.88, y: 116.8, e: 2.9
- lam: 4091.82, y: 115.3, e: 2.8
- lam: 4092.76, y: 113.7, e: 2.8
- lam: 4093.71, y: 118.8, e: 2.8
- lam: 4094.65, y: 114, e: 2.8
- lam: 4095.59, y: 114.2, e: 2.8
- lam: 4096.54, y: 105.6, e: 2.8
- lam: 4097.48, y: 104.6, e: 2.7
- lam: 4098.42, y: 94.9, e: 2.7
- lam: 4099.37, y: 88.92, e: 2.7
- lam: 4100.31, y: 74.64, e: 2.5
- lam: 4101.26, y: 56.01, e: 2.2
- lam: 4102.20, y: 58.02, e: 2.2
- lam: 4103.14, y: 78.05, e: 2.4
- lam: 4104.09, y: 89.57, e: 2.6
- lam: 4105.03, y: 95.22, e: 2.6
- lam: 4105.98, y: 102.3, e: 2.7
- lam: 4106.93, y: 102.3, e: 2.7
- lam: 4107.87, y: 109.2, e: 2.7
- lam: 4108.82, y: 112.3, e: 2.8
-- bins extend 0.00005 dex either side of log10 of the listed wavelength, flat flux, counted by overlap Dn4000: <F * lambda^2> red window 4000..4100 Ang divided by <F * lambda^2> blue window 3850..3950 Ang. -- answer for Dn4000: 1.1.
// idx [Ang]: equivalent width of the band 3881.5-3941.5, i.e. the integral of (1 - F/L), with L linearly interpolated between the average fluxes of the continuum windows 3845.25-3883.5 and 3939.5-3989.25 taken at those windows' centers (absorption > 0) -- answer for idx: 3.0 Ang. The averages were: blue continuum 120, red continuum 109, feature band 109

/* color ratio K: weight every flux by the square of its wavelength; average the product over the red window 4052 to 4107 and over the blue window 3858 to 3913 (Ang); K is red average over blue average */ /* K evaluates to 1.1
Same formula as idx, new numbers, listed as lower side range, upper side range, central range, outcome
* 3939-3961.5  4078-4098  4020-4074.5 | -2.1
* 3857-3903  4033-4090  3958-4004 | 3.1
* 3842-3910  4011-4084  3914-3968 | 1.8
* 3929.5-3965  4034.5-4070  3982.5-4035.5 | -2.2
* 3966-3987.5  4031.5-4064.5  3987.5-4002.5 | -3.1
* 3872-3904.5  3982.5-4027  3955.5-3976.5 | 4.1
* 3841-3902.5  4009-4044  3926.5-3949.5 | 1.7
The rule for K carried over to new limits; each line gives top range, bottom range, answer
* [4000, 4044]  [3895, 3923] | 1.09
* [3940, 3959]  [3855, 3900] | 1.14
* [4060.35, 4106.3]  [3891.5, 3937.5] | 1.08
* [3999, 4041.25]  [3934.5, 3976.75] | 1.21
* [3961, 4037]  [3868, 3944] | 1.09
